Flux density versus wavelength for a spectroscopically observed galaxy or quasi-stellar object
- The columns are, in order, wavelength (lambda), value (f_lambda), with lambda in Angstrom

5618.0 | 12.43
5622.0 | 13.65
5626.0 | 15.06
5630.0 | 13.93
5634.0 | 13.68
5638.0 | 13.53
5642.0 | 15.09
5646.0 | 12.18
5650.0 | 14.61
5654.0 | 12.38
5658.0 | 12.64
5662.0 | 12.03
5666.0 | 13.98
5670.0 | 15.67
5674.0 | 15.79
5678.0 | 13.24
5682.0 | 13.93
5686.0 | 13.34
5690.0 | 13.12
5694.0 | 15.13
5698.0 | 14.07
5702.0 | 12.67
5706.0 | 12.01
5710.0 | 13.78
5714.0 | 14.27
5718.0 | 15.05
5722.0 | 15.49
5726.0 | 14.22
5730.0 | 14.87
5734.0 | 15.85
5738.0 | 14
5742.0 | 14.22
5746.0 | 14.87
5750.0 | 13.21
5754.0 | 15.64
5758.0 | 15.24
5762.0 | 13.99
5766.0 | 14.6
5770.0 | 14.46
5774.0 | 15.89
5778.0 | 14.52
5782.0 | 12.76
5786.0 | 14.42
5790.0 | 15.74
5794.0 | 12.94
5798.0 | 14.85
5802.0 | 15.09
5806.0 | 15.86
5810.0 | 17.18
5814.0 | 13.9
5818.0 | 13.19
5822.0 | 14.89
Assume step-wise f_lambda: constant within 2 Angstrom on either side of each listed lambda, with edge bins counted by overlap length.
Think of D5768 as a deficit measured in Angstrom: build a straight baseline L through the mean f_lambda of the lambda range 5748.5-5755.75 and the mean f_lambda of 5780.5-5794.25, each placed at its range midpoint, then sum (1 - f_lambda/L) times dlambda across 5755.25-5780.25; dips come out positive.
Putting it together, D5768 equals -0.8 Angstrom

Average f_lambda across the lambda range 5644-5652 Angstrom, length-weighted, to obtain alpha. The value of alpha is 13.4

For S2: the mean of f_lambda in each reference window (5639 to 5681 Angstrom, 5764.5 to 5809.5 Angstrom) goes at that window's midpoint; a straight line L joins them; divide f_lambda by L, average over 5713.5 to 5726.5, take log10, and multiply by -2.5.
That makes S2 -0.05 mag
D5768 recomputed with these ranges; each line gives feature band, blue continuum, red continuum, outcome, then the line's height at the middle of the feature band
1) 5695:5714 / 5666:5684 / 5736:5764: 1.54 Angstrom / 14.5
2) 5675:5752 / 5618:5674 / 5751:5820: 0.65 Angstrom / 14.2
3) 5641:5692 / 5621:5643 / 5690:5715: 0.74 Angstrom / 13.9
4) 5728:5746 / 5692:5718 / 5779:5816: -0.83 Angstrom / 14.1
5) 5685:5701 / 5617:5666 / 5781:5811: 0.07 Angstrom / 13.9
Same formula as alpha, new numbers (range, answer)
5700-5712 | 12.8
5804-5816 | 15.6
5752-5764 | 15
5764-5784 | 14.4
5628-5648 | 13.7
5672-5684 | 14.3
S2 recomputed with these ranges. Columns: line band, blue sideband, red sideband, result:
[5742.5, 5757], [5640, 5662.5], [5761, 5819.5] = -0.03 mag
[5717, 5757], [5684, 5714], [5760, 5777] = -0.04 mag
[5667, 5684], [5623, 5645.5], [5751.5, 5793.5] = -0.03 mag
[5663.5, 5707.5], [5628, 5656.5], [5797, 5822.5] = 0.00 mag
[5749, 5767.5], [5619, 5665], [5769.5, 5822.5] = -0.02 mag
